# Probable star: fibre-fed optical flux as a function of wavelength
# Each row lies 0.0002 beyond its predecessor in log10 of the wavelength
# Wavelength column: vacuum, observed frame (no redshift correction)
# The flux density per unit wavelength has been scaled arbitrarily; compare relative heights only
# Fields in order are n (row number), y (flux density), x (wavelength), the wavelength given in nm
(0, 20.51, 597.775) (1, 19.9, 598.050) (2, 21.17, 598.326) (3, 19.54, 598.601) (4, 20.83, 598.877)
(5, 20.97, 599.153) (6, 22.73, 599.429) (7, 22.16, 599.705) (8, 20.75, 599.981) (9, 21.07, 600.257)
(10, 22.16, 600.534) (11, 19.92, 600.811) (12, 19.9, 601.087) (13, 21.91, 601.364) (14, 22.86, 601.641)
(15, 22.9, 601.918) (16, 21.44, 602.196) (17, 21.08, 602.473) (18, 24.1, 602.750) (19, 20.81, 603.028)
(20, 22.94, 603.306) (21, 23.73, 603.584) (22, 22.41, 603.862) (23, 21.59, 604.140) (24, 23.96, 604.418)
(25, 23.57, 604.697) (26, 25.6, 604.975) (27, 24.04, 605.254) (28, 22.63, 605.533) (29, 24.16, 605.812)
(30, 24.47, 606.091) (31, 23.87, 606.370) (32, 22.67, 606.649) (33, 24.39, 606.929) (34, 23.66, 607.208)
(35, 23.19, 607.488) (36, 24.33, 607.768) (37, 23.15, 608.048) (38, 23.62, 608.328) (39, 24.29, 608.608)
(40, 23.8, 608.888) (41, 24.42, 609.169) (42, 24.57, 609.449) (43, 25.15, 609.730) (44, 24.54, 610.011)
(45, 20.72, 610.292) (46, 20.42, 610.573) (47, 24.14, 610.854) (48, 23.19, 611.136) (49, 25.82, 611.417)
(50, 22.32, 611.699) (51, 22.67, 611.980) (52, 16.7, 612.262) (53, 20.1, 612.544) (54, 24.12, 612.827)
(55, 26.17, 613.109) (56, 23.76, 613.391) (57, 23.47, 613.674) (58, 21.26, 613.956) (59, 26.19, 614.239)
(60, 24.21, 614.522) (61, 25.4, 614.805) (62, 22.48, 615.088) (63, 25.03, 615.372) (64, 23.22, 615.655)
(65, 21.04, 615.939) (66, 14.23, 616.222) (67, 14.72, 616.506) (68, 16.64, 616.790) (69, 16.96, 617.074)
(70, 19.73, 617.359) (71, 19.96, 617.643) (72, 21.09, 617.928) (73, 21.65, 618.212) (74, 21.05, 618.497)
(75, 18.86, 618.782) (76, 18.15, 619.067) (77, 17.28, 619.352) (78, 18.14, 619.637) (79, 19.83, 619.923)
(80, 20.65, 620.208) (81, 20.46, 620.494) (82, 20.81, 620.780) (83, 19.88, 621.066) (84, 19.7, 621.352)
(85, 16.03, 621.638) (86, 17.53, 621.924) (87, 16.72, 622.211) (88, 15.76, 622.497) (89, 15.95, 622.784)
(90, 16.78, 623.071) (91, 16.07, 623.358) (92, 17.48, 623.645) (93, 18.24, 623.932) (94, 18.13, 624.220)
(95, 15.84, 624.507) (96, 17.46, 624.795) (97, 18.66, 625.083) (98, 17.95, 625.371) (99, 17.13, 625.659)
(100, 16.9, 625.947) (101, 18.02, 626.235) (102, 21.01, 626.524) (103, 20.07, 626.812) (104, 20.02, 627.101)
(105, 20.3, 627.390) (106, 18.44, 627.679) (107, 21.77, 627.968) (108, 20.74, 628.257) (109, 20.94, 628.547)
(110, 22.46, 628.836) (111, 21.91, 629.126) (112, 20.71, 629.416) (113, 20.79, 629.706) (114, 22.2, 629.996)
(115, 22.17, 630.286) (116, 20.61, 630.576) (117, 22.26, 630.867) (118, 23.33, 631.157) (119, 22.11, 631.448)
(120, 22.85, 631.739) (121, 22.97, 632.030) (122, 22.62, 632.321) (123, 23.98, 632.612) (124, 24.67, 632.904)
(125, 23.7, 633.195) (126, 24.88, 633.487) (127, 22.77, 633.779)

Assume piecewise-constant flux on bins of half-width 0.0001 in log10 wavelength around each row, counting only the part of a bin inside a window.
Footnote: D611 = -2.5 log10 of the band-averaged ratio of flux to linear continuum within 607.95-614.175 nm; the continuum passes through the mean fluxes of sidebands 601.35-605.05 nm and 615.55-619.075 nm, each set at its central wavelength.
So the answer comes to -0.12 mag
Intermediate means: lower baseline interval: 22.8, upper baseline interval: 19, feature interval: 23.1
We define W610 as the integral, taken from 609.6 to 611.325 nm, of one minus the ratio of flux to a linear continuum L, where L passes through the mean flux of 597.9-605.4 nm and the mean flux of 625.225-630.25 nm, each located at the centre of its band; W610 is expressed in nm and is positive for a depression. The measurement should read -0.139 nm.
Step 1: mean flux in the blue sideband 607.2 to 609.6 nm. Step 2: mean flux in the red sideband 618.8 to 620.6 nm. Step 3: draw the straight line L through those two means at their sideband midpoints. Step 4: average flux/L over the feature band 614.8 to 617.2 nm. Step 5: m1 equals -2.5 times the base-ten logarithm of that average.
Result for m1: 0.05 mag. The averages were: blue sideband 23.9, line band 19.7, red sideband 19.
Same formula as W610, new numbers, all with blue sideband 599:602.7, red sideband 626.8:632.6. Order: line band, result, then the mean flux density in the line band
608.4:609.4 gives -0.120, 24.2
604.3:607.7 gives -0.359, 23.9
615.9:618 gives 0.367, 17.8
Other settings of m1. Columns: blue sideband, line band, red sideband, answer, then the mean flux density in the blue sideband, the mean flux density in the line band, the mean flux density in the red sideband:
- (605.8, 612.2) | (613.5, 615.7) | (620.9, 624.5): -0.14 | 23.5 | 23.9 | 17.3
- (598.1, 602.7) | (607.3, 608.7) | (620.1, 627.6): -0.17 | 21.4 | 23.7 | 18.2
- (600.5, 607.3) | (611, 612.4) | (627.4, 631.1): 0.01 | 22.8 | 22.2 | 21.3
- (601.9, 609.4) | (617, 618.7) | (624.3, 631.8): 0.08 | 23.4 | 20.1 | 20.2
